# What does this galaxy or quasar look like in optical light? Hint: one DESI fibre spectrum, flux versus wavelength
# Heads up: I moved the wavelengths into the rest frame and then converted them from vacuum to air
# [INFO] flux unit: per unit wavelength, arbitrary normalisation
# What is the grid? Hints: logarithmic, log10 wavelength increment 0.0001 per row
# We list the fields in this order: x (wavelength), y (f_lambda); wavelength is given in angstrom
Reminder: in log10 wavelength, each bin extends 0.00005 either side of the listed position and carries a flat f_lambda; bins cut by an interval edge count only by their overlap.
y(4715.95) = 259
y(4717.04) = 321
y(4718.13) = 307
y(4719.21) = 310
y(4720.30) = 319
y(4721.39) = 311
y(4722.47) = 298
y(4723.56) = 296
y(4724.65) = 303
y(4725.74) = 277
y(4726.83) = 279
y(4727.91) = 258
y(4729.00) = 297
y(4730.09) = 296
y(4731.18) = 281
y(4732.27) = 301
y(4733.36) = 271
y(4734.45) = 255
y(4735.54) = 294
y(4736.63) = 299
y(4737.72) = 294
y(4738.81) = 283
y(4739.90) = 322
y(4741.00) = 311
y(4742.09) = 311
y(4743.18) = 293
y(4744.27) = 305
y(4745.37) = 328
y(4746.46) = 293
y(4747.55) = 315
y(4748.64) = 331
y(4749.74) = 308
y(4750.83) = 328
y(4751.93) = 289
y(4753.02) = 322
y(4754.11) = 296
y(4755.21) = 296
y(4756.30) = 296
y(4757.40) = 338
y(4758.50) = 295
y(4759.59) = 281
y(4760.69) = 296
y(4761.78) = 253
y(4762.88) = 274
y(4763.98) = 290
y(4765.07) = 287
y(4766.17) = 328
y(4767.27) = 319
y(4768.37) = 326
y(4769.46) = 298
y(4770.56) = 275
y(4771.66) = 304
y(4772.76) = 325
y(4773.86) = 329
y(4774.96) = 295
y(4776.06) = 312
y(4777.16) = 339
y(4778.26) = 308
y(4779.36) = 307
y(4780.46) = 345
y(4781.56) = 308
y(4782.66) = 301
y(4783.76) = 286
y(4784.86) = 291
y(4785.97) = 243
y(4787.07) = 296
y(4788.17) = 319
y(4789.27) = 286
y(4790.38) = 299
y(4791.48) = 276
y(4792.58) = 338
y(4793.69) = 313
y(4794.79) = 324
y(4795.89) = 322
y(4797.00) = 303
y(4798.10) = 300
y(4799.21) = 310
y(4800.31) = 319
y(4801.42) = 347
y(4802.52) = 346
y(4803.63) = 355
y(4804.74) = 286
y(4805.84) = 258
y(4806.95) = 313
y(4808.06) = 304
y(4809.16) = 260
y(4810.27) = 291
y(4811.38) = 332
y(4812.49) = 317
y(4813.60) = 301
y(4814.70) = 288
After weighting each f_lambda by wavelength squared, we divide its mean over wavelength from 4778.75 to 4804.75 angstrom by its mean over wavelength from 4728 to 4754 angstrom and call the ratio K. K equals 1.1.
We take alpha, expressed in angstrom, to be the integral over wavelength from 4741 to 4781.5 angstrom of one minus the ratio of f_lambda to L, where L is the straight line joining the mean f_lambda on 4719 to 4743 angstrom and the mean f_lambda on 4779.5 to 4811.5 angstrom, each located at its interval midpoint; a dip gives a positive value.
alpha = -1.00 angstrom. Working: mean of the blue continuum 294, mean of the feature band 307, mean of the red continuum 306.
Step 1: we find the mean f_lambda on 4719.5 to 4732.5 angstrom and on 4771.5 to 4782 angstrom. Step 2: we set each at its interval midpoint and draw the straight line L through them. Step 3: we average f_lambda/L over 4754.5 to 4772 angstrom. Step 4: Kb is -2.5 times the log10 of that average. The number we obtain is 0.05 mag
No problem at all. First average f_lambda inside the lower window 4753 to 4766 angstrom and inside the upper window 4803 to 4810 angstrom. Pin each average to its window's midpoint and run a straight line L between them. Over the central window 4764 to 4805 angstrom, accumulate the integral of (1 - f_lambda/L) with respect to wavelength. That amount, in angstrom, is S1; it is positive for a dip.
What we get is -2.1 angstrom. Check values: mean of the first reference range 294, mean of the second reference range 296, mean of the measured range 310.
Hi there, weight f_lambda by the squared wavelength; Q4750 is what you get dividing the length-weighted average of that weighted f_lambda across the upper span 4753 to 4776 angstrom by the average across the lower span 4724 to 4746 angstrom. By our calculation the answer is 1.04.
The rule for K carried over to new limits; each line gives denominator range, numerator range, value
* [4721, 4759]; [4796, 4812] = 1.06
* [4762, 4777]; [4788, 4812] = 1.03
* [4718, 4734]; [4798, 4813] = 1.09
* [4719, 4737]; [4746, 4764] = 1.05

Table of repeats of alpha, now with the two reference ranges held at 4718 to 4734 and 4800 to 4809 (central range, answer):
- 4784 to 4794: 0.5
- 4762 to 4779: -0.1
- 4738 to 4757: -0.6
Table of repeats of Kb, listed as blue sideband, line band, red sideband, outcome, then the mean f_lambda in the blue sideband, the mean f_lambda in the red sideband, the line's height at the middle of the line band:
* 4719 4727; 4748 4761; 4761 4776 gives -0.02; 299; 301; 300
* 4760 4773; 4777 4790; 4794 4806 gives 0.02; 297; 317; 307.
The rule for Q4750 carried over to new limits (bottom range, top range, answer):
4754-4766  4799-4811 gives 1.08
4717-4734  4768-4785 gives 1.08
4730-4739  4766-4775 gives 1.11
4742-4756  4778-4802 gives 1.01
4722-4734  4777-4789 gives 1.08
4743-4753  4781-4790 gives 0.95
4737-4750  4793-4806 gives 1.06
